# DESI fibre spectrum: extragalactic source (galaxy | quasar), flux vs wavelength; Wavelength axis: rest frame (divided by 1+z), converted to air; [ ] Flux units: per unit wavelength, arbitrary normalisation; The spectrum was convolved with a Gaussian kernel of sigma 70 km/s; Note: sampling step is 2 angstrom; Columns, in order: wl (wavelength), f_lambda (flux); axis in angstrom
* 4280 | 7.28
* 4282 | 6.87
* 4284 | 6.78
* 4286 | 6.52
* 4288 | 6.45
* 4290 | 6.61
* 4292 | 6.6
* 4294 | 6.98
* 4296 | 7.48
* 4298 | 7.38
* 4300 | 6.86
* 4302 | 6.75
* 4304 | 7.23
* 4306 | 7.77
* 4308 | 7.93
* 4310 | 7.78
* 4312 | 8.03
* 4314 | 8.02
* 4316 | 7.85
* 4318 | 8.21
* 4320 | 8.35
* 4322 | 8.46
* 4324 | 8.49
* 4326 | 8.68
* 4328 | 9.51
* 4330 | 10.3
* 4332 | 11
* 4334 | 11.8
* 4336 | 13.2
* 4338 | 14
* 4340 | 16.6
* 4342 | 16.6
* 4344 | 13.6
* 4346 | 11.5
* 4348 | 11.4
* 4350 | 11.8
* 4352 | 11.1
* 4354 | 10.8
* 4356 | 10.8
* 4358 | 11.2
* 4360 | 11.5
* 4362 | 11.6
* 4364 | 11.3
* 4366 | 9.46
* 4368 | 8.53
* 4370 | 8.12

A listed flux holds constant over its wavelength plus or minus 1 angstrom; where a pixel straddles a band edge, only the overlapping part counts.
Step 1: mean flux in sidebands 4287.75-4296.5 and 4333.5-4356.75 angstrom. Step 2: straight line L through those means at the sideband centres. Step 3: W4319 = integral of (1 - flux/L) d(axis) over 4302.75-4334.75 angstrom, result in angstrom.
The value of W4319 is 3.8 angstrom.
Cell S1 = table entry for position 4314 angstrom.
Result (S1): 8.02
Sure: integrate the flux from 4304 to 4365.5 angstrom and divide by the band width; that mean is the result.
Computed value 10.6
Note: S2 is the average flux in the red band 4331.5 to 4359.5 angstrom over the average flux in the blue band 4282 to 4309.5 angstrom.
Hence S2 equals 1.78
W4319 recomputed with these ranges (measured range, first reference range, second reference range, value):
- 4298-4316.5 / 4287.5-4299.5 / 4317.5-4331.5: 0.6 angstrom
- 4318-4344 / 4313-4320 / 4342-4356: -3.7 angstrom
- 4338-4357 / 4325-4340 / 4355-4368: -2.7 angstrom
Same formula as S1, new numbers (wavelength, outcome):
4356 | 10.8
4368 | 8.53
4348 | 11.4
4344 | 13.6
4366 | 9.46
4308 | 7.93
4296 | 7.48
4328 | 9.51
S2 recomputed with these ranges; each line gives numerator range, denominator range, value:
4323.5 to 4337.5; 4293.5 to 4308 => 1.46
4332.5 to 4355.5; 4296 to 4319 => 1.69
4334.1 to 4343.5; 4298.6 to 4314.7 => 1.95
